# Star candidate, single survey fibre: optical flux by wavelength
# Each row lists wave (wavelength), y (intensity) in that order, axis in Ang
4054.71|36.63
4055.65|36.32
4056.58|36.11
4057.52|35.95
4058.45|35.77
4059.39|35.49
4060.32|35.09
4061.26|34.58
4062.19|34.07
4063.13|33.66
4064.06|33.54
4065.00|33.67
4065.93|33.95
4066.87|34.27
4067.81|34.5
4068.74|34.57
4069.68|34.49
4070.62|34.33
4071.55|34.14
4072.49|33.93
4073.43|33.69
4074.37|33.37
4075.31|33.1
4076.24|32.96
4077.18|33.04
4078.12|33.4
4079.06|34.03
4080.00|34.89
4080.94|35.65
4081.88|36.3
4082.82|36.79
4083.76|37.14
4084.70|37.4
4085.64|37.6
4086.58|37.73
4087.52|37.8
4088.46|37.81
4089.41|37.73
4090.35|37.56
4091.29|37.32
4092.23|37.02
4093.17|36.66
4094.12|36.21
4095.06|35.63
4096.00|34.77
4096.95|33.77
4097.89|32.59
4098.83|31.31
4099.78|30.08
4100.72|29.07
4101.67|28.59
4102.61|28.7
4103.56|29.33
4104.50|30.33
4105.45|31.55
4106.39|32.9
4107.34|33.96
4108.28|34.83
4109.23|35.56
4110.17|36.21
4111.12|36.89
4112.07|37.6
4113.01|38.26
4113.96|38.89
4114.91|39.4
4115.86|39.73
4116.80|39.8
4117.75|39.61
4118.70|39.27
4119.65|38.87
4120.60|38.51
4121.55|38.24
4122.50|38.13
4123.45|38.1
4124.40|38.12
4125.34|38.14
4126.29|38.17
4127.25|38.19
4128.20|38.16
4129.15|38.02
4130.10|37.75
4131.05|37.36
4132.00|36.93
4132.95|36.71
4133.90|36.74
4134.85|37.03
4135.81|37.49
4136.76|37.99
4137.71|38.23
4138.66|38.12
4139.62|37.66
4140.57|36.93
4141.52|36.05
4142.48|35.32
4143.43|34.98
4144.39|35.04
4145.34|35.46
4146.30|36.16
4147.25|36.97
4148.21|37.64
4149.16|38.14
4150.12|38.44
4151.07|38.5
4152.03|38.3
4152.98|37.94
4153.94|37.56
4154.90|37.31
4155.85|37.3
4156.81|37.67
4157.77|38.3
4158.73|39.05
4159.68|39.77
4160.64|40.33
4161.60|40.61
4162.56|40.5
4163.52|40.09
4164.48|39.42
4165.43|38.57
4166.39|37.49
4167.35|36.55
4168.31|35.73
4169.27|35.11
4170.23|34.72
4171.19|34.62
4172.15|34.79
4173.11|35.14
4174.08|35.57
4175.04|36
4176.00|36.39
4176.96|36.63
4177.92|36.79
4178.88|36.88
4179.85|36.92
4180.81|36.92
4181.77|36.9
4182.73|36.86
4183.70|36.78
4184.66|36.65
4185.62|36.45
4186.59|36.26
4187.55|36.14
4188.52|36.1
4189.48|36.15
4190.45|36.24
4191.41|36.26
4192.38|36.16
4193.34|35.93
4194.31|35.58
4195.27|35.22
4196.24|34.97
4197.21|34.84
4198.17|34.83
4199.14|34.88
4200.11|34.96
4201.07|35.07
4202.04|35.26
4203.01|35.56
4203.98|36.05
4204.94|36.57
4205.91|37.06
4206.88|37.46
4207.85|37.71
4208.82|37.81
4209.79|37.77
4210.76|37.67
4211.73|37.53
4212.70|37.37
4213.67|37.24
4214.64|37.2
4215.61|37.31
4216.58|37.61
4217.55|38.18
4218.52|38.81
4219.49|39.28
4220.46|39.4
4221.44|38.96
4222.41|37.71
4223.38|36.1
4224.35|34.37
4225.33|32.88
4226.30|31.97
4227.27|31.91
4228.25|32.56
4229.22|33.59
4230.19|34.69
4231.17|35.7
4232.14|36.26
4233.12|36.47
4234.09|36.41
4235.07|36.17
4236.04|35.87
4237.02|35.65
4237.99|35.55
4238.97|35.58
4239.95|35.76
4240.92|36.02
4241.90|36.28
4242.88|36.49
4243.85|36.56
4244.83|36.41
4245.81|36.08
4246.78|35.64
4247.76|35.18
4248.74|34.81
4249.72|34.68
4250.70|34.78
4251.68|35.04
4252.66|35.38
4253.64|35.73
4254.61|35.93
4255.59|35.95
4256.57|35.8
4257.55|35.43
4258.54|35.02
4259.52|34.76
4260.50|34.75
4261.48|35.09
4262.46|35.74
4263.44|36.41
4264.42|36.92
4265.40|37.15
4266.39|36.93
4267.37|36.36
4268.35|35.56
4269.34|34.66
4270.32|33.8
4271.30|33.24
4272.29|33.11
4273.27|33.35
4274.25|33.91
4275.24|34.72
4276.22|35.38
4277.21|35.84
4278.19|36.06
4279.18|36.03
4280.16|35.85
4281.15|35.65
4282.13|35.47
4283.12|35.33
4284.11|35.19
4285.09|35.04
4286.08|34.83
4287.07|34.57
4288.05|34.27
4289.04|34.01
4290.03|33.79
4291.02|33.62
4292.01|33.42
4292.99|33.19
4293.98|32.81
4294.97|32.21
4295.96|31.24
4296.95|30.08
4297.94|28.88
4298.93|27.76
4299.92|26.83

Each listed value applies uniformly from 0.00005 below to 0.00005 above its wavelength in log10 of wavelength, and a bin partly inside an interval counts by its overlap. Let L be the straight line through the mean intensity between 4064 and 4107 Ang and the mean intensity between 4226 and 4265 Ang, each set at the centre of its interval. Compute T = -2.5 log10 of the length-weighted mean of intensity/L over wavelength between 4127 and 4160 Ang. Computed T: -0.08 mag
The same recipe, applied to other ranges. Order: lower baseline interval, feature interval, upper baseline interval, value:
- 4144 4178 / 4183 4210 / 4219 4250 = 0.01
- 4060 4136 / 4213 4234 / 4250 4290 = -0.02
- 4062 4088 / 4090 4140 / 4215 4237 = -0.03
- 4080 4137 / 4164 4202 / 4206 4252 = 0.00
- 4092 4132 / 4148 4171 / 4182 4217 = -0.06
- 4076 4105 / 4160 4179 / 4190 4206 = -0.05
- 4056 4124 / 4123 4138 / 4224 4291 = -0.07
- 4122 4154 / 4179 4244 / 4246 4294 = 0.00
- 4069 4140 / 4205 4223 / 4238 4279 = -0.07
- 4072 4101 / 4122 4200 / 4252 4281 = -0.05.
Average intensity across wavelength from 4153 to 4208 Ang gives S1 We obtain 36.7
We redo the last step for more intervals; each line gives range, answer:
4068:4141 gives 35.9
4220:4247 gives 35.6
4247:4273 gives 35.3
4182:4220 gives 36.6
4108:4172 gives 37.7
